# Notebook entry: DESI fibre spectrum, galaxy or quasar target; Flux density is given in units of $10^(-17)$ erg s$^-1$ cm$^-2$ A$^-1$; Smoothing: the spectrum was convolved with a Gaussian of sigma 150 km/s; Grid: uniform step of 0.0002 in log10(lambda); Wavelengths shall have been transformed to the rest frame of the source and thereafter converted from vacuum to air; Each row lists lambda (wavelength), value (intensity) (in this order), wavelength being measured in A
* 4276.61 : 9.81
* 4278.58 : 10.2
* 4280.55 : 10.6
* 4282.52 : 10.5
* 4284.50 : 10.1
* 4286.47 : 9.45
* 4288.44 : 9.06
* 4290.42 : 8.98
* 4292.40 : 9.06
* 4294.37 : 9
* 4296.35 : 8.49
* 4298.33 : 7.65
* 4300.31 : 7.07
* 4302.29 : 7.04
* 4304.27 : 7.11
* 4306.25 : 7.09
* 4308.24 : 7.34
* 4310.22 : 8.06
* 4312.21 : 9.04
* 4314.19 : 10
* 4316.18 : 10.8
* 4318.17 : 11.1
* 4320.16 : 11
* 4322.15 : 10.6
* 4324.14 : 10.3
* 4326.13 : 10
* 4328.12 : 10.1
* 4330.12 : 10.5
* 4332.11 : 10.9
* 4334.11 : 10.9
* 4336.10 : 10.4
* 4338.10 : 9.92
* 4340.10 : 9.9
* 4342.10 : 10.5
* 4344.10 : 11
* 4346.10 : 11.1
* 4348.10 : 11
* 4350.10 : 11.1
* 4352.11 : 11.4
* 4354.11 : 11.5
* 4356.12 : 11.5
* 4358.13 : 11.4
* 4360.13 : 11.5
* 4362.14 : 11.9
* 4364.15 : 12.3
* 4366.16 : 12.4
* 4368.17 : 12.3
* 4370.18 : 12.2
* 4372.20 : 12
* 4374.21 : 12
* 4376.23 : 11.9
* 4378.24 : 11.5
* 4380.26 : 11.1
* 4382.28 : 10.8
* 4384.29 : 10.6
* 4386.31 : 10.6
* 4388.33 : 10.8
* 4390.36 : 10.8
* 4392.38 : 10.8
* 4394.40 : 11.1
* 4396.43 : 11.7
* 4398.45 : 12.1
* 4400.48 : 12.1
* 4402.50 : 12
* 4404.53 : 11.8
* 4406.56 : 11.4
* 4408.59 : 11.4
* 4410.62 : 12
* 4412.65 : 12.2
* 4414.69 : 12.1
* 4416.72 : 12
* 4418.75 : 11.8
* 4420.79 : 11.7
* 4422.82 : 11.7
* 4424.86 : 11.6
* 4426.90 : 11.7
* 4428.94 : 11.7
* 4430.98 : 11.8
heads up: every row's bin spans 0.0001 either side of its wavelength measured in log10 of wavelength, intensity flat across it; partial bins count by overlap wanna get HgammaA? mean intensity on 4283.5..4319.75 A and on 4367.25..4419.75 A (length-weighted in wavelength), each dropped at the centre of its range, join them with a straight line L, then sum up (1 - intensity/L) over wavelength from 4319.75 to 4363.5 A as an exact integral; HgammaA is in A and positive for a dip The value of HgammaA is -3.9 A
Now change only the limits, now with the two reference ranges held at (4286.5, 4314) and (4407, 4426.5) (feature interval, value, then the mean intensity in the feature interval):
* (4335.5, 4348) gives -1.36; 10.5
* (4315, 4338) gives -4.03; 10.6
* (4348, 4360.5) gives -1.89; 11.4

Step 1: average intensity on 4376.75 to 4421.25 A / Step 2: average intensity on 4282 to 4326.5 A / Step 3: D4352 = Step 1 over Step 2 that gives 1.27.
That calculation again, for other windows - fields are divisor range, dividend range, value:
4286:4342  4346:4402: 1.23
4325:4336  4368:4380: 1.14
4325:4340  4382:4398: 1.06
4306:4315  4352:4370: 1.41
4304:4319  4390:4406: 1.30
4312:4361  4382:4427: 1.07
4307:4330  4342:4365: 1.16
